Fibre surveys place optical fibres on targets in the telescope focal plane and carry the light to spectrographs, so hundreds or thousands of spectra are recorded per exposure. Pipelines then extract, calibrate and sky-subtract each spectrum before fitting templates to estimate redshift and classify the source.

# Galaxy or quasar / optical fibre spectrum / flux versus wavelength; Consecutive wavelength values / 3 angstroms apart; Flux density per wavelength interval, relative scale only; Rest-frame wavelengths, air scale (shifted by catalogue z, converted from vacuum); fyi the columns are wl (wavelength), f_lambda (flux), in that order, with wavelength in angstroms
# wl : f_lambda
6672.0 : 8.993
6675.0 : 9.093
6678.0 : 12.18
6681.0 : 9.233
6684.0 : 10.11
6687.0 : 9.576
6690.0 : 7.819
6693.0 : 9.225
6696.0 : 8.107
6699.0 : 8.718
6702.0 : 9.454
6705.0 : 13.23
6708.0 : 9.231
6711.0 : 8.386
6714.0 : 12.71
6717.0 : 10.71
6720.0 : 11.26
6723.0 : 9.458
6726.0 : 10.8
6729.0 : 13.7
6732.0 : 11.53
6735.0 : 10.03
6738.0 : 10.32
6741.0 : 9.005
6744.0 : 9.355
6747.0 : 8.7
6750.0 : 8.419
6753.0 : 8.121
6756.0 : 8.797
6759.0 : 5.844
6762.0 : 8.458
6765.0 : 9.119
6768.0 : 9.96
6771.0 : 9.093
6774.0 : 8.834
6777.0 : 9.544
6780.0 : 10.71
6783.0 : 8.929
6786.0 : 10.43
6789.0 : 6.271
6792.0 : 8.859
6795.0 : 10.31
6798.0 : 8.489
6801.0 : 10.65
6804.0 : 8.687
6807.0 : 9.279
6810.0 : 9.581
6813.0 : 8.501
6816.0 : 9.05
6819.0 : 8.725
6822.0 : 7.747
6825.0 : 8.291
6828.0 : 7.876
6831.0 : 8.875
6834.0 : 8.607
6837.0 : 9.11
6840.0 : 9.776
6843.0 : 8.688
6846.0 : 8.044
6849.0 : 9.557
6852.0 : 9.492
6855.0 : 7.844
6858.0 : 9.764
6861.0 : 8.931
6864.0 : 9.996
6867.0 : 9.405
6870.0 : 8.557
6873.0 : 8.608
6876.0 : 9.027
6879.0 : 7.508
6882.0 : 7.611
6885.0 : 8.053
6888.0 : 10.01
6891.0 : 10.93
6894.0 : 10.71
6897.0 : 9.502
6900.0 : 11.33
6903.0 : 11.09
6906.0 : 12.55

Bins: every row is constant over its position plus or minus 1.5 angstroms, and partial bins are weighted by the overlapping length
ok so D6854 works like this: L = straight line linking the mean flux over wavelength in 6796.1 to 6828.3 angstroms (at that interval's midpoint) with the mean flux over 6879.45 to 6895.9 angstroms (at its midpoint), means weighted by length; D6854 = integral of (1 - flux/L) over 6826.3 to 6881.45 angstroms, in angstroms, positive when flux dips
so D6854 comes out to 1.7 angstroms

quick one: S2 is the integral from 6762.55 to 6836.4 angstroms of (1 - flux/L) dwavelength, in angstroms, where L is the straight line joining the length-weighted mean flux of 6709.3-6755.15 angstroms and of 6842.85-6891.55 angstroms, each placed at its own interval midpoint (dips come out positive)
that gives 4.0 angstroms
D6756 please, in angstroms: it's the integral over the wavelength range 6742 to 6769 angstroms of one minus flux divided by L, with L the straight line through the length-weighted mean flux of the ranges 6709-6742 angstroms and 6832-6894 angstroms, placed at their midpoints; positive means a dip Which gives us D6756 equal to 4.8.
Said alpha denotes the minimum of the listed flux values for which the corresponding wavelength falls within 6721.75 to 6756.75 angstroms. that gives 8.121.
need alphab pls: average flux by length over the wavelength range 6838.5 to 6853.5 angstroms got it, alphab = 9.11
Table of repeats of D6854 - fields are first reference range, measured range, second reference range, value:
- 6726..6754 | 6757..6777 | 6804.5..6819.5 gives 2.1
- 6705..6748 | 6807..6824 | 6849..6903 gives 1.8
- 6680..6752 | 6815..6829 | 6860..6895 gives 1.6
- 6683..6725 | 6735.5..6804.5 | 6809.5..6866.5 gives 2.6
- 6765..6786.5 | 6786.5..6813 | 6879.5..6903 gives 1.6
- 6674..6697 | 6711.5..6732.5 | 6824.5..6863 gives -4.5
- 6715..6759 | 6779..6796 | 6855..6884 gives 0.5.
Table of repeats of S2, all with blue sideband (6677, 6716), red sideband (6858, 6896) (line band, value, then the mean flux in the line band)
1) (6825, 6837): 1.0 angstroms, 8.51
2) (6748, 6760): 2.1 angstroms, 7.91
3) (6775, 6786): -0.3 angstroms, 9.78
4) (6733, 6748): 0.1 angstroms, 9.58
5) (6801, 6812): 0.1 angstroms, 9.35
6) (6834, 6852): 0.5 angstroms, 9.04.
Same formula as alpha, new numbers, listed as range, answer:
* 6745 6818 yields 5.844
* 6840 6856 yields 7.844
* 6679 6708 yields 7.819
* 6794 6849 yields 7.747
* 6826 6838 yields 7.876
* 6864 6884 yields 7.508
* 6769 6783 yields 8.834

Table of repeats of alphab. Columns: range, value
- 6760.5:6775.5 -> 9.09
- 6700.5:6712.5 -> 10.1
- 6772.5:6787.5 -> 9.69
